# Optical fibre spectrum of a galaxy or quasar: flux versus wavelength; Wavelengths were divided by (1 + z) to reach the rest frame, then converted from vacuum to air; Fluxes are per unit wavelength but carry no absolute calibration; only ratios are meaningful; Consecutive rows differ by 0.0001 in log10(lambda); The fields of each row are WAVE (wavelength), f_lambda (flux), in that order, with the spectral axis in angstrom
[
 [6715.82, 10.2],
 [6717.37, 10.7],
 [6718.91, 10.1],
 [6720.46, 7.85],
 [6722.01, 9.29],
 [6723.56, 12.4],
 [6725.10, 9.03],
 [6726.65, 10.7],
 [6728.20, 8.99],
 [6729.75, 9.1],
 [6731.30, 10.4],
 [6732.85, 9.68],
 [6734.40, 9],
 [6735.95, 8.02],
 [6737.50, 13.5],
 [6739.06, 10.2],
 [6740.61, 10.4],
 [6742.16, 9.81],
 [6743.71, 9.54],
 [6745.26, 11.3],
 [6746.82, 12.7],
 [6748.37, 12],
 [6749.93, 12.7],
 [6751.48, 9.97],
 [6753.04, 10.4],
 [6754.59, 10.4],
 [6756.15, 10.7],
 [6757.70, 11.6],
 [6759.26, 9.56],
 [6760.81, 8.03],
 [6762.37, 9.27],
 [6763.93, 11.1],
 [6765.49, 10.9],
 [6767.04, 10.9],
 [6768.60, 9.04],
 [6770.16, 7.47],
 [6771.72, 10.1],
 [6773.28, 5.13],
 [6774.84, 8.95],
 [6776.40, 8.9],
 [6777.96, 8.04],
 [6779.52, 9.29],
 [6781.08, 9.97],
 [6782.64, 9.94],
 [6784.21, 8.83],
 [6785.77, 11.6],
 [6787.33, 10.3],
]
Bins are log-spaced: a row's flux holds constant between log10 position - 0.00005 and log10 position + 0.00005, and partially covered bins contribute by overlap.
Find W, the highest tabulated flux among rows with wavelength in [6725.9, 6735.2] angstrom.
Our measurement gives 10.7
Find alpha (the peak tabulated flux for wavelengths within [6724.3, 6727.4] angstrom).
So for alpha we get 10.7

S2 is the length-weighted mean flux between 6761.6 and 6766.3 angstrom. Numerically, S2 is 10.4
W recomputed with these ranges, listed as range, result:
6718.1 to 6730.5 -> 12.4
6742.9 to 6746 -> 11.3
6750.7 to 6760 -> 11.6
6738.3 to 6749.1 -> 12.7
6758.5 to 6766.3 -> 11.1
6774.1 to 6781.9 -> 9.97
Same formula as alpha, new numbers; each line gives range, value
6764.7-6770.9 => 10.9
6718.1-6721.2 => 10.1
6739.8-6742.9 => 10.4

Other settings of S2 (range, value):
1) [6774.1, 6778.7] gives 8.63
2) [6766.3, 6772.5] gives 9.36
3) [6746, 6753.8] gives 11.5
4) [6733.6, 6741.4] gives 10.2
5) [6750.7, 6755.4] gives 10.3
